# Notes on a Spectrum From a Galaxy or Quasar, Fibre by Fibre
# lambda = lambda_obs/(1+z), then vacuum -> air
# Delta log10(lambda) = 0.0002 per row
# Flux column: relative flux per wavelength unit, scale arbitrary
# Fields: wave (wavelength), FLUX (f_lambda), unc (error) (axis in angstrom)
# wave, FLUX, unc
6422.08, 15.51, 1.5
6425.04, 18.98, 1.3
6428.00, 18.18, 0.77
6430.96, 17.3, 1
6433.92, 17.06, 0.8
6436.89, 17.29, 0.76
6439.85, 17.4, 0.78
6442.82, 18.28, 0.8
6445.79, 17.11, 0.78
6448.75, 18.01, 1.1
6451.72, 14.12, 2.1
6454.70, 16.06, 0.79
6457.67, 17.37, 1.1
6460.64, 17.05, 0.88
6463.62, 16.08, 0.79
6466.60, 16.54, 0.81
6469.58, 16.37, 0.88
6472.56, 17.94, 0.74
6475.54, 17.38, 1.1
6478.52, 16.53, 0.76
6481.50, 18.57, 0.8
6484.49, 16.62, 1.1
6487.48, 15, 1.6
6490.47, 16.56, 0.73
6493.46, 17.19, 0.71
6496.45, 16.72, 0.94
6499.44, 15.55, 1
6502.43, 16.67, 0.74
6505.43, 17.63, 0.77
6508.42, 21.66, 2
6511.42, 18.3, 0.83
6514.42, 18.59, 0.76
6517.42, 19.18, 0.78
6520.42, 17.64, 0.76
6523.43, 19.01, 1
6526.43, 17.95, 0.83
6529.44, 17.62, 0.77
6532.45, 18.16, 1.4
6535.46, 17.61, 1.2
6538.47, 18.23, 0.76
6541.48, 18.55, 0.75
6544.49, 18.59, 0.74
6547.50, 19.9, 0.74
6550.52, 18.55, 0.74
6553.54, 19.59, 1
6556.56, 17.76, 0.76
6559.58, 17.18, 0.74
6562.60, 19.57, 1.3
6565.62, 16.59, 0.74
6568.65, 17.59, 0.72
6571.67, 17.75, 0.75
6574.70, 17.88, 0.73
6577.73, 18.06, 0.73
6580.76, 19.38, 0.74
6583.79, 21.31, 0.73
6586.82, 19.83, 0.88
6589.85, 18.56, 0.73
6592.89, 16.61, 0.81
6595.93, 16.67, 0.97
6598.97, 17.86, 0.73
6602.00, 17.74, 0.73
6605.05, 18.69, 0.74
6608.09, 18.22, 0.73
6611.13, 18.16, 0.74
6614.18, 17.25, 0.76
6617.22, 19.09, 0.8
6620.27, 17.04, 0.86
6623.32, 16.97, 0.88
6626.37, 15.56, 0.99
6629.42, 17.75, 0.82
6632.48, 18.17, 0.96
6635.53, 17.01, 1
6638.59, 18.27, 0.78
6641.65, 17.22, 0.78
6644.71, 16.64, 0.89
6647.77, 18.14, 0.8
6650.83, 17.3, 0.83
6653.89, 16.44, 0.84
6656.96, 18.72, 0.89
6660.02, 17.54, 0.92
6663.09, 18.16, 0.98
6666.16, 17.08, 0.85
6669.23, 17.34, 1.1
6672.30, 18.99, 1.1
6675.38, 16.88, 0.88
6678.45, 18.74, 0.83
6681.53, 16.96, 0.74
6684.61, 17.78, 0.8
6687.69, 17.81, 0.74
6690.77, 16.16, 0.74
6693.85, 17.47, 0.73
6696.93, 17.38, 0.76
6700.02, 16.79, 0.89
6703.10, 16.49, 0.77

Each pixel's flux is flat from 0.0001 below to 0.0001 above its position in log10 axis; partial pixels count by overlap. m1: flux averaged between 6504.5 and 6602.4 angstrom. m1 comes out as 18.4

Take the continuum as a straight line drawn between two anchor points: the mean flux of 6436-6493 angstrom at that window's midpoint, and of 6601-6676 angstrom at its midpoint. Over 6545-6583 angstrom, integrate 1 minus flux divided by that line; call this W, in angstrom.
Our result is -2.4 angstrom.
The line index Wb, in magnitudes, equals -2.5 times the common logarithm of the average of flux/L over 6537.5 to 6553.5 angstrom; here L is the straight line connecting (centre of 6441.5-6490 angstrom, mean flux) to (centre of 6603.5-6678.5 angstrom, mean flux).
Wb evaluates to -0.10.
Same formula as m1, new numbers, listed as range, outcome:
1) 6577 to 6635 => 18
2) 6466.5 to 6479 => 17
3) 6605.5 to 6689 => 17.6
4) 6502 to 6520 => 18.7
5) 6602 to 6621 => 18.1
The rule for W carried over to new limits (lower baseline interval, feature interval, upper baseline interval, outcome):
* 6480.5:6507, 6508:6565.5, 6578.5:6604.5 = -3.4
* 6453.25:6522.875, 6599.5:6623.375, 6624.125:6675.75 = -0.7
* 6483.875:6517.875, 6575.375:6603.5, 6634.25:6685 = -1.4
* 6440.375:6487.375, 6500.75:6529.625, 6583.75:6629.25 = -2.0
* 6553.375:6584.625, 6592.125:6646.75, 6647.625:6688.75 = 1.5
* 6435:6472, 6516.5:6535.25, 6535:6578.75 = -0.4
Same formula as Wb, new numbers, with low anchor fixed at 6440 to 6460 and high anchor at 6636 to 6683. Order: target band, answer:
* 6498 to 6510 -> -0.052 mag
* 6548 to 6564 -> -0.082 mag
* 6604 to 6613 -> -0.053 mag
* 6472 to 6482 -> -0.033 mag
